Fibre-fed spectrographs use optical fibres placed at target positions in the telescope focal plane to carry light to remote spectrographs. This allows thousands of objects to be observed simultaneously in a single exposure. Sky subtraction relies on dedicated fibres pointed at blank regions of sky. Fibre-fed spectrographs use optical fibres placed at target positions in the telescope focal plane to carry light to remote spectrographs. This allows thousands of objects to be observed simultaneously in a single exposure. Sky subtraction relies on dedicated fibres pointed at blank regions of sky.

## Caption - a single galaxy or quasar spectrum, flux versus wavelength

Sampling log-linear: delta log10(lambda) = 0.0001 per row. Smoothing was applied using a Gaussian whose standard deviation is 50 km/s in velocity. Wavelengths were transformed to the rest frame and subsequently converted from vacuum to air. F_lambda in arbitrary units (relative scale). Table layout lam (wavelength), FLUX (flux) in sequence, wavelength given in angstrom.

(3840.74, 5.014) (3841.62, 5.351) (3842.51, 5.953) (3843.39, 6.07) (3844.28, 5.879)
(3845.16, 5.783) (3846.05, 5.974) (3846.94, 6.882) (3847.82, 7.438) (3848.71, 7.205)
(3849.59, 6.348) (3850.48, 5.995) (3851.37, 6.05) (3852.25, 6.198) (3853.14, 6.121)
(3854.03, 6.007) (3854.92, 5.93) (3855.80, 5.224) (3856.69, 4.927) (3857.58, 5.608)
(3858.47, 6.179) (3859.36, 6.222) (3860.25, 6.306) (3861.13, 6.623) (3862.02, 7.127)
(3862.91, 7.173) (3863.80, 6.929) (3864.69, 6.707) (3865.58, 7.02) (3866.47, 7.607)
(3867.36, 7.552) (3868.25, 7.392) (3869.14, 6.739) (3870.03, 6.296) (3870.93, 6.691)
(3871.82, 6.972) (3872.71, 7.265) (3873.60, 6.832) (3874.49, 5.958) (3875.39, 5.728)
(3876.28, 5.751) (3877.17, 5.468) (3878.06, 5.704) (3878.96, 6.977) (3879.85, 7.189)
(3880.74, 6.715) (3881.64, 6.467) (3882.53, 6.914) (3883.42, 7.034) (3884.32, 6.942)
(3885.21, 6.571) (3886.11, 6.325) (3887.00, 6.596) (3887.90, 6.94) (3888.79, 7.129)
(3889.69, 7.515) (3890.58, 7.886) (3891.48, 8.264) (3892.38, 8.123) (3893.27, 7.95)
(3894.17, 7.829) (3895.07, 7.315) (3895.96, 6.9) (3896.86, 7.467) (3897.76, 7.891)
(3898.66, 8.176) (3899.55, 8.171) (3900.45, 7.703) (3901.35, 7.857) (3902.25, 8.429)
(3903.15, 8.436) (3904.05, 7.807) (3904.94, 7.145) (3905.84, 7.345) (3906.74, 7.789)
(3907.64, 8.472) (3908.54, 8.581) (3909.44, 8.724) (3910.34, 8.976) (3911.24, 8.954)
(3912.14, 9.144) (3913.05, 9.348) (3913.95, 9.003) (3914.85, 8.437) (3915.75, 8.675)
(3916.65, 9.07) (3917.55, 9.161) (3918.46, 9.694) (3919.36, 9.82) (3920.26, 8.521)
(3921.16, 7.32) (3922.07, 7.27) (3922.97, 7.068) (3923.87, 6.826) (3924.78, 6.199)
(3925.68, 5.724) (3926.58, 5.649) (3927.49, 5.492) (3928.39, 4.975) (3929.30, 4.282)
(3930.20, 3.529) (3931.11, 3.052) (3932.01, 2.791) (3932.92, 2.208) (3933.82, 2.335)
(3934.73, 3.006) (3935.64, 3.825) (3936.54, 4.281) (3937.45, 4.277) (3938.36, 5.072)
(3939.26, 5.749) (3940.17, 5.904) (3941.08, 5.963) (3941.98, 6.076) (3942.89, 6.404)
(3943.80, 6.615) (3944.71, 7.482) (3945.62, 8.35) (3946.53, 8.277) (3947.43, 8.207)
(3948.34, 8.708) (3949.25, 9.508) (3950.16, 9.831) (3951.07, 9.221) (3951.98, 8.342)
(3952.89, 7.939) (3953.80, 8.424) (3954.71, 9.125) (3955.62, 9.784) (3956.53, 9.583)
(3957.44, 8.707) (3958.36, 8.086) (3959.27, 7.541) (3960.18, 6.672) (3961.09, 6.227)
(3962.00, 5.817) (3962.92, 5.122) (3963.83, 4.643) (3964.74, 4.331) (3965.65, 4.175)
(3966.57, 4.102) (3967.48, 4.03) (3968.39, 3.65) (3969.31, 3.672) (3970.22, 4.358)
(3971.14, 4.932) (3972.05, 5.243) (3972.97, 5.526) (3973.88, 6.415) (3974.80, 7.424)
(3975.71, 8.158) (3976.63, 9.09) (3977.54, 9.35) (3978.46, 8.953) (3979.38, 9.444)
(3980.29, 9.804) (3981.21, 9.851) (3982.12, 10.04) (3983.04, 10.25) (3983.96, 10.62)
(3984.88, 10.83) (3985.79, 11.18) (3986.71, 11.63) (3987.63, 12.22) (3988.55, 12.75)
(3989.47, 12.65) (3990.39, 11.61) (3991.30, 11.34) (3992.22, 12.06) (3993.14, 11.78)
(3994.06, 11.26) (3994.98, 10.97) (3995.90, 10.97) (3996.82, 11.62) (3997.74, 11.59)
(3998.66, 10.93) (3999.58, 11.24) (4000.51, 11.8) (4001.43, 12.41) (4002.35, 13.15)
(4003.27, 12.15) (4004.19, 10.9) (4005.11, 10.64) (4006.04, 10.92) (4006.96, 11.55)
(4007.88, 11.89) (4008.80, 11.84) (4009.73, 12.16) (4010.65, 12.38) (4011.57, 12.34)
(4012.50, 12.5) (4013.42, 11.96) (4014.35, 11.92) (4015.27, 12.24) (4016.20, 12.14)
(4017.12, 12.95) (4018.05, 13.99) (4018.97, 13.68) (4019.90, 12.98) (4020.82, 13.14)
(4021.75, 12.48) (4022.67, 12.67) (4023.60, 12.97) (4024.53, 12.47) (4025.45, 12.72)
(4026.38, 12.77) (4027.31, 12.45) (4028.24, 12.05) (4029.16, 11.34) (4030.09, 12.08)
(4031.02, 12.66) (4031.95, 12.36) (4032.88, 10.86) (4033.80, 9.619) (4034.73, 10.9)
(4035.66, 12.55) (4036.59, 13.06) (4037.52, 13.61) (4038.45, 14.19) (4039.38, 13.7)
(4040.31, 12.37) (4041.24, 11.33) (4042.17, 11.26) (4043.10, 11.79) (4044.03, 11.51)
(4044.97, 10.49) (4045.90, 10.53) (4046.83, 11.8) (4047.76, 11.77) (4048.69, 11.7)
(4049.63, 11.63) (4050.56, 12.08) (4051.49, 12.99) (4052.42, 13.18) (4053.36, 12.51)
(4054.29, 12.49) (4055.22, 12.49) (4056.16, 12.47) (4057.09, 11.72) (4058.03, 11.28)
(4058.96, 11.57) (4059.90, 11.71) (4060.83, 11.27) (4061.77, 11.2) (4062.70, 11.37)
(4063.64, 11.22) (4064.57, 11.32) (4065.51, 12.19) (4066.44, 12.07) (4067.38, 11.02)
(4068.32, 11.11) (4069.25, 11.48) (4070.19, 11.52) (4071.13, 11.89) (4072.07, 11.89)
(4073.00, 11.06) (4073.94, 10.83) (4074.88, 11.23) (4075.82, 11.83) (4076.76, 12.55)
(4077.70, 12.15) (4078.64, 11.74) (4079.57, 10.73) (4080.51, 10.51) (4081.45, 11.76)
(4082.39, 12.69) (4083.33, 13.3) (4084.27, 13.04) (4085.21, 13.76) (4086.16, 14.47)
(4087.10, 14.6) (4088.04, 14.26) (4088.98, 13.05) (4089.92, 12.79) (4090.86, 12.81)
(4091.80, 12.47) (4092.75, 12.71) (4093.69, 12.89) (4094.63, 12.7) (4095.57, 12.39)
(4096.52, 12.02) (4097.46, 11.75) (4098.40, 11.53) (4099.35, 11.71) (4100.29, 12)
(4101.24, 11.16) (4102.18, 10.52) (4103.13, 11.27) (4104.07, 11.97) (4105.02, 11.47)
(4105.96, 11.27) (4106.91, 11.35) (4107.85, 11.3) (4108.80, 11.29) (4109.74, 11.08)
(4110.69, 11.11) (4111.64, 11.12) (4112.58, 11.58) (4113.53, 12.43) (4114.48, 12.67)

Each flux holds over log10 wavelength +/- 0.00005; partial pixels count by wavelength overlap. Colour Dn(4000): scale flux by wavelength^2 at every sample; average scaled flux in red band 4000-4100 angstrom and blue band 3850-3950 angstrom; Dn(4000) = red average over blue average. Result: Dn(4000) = 1.9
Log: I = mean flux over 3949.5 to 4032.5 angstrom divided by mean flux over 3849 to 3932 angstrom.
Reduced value 1.43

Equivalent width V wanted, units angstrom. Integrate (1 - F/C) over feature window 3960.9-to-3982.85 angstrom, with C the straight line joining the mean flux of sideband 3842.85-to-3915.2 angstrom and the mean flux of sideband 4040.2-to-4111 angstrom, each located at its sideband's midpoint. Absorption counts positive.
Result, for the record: 6.8 angstrom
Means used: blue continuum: 7.08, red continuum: 11.9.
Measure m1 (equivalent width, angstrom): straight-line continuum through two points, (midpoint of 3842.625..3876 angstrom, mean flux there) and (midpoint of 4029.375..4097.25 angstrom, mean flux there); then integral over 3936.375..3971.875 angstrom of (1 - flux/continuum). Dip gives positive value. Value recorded 9.36 angstrom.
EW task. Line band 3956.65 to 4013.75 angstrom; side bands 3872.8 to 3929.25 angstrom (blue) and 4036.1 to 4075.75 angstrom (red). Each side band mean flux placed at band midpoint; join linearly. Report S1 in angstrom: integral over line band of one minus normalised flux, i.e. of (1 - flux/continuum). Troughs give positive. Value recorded 3.3 angstrom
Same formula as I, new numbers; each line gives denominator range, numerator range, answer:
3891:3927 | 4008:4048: 1.52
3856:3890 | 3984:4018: 1.78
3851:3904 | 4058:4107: 1.74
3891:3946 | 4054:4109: 1.73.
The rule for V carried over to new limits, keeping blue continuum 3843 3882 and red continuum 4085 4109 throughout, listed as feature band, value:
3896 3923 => -2.62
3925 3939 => 6.98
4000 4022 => -4.58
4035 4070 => -2.44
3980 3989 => -1.38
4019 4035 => -2.55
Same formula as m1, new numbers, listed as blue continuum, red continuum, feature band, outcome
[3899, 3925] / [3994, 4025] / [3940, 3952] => 2.3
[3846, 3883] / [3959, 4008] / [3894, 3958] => 4.6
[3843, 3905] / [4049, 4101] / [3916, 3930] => 1.7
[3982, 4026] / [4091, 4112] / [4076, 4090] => -1.2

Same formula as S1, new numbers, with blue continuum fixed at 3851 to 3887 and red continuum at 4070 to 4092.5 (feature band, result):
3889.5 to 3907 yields -1.2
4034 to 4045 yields -1.0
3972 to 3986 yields 0.9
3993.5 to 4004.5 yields -1.6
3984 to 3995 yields -2.1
